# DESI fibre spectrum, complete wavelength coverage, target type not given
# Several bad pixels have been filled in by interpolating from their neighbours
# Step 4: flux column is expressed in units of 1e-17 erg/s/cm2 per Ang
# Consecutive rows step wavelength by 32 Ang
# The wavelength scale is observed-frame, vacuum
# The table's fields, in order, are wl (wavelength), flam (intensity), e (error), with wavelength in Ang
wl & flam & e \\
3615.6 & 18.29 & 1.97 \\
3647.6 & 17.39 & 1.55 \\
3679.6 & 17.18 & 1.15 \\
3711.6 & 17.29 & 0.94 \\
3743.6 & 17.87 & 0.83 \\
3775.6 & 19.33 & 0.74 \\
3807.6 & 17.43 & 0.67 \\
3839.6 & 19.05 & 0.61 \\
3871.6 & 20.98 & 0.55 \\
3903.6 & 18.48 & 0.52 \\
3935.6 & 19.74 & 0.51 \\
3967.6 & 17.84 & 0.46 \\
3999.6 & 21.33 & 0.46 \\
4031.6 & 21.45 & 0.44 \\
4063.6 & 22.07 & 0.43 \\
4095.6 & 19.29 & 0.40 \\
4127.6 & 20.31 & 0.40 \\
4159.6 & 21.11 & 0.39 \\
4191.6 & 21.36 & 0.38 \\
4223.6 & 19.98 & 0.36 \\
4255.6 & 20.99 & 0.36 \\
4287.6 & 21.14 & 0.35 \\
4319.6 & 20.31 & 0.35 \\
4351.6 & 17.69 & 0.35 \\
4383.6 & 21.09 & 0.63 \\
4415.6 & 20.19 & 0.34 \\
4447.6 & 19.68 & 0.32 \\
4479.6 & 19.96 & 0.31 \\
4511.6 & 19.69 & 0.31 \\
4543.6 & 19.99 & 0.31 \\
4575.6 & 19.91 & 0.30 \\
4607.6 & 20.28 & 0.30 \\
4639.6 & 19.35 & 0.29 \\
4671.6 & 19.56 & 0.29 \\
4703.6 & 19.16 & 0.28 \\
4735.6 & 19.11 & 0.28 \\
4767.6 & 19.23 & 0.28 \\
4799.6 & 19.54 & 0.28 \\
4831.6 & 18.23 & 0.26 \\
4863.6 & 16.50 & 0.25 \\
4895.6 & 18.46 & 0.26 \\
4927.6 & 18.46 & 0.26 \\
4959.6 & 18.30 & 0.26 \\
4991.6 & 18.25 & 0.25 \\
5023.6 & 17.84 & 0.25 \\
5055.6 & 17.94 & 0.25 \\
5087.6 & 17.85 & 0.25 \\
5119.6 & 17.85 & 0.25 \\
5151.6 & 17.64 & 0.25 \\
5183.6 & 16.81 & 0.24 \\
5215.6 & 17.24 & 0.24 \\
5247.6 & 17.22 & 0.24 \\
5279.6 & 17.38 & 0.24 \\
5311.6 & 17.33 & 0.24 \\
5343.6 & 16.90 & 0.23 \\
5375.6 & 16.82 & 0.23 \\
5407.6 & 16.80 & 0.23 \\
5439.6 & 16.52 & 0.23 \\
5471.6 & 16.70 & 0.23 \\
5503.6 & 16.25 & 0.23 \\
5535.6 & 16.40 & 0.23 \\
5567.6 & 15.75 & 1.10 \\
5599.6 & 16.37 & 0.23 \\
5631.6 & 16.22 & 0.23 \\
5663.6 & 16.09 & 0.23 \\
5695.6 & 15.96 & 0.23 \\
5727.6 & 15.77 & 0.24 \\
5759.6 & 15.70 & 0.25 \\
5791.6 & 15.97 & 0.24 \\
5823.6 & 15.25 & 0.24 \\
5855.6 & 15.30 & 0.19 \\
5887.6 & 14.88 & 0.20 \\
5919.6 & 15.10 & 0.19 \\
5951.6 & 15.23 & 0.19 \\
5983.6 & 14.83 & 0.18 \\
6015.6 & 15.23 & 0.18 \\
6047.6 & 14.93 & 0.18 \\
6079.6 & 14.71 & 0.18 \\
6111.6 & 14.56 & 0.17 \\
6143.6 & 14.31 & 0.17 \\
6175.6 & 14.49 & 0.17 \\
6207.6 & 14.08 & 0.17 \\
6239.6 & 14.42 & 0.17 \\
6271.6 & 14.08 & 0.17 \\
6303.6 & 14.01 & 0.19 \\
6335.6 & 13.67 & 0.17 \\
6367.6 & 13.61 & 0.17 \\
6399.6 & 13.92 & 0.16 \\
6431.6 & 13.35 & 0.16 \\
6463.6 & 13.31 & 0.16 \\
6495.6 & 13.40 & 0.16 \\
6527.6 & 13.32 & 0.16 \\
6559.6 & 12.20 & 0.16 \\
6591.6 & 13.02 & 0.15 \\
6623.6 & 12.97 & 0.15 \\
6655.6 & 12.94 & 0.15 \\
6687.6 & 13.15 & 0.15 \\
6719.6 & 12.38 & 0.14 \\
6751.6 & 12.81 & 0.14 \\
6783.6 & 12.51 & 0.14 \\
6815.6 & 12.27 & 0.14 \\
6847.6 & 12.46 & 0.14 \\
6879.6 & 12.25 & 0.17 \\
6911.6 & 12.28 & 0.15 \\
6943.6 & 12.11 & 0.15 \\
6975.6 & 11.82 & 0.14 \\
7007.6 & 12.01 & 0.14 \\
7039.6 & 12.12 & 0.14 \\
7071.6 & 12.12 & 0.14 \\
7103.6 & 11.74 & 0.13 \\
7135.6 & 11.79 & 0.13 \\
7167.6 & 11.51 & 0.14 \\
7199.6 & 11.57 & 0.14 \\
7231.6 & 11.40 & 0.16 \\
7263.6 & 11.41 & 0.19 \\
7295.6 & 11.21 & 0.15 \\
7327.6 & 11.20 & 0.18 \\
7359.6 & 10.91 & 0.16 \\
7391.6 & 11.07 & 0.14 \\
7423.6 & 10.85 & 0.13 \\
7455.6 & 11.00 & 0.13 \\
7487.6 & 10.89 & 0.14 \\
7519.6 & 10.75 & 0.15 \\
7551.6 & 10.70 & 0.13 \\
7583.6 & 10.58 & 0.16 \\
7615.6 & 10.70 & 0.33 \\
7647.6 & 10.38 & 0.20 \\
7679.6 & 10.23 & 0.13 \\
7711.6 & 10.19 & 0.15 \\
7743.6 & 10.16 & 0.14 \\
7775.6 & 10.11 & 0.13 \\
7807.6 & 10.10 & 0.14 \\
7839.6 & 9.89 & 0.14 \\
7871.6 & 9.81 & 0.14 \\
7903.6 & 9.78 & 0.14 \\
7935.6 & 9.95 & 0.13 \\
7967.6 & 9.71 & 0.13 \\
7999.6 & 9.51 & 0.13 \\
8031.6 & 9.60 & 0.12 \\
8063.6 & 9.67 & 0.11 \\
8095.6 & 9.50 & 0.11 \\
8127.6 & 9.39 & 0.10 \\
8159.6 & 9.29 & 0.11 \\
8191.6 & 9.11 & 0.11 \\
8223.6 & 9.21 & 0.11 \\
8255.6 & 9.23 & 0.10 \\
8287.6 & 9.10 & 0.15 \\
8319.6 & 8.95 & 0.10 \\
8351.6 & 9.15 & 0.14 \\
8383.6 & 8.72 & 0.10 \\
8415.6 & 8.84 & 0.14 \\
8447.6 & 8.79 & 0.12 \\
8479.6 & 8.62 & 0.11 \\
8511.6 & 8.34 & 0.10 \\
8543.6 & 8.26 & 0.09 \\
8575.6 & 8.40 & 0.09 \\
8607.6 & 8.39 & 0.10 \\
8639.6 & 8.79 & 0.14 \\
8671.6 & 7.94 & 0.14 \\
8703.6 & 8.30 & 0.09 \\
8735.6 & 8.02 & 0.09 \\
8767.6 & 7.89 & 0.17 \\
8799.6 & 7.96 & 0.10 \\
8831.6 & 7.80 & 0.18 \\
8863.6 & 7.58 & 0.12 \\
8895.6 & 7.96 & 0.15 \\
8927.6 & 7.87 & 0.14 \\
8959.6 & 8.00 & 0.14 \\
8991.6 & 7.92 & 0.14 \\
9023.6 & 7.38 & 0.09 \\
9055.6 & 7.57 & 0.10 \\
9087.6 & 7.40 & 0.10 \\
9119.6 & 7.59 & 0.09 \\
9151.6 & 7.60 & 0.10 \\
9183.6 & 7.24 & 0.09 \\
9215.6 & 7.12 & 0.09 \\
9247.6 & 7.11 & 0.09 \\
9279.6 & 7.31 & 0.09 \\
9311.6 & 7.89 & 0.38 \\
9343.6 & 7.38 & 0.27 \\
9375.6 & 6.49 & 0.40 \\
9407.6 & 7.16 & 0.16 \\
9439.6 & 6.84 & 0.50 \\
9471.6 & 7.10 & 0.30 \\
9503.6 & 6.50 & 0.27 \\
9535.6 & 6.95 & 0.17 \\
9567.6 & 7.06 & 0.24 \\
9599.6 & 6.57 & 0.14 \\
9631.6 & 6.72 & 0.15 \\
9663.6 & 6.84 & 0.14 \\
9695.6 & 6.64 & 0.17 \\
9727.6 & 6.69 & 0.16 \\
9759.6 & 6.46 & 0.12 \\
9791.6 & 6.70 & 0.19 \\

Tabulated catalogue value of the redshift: 0.000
